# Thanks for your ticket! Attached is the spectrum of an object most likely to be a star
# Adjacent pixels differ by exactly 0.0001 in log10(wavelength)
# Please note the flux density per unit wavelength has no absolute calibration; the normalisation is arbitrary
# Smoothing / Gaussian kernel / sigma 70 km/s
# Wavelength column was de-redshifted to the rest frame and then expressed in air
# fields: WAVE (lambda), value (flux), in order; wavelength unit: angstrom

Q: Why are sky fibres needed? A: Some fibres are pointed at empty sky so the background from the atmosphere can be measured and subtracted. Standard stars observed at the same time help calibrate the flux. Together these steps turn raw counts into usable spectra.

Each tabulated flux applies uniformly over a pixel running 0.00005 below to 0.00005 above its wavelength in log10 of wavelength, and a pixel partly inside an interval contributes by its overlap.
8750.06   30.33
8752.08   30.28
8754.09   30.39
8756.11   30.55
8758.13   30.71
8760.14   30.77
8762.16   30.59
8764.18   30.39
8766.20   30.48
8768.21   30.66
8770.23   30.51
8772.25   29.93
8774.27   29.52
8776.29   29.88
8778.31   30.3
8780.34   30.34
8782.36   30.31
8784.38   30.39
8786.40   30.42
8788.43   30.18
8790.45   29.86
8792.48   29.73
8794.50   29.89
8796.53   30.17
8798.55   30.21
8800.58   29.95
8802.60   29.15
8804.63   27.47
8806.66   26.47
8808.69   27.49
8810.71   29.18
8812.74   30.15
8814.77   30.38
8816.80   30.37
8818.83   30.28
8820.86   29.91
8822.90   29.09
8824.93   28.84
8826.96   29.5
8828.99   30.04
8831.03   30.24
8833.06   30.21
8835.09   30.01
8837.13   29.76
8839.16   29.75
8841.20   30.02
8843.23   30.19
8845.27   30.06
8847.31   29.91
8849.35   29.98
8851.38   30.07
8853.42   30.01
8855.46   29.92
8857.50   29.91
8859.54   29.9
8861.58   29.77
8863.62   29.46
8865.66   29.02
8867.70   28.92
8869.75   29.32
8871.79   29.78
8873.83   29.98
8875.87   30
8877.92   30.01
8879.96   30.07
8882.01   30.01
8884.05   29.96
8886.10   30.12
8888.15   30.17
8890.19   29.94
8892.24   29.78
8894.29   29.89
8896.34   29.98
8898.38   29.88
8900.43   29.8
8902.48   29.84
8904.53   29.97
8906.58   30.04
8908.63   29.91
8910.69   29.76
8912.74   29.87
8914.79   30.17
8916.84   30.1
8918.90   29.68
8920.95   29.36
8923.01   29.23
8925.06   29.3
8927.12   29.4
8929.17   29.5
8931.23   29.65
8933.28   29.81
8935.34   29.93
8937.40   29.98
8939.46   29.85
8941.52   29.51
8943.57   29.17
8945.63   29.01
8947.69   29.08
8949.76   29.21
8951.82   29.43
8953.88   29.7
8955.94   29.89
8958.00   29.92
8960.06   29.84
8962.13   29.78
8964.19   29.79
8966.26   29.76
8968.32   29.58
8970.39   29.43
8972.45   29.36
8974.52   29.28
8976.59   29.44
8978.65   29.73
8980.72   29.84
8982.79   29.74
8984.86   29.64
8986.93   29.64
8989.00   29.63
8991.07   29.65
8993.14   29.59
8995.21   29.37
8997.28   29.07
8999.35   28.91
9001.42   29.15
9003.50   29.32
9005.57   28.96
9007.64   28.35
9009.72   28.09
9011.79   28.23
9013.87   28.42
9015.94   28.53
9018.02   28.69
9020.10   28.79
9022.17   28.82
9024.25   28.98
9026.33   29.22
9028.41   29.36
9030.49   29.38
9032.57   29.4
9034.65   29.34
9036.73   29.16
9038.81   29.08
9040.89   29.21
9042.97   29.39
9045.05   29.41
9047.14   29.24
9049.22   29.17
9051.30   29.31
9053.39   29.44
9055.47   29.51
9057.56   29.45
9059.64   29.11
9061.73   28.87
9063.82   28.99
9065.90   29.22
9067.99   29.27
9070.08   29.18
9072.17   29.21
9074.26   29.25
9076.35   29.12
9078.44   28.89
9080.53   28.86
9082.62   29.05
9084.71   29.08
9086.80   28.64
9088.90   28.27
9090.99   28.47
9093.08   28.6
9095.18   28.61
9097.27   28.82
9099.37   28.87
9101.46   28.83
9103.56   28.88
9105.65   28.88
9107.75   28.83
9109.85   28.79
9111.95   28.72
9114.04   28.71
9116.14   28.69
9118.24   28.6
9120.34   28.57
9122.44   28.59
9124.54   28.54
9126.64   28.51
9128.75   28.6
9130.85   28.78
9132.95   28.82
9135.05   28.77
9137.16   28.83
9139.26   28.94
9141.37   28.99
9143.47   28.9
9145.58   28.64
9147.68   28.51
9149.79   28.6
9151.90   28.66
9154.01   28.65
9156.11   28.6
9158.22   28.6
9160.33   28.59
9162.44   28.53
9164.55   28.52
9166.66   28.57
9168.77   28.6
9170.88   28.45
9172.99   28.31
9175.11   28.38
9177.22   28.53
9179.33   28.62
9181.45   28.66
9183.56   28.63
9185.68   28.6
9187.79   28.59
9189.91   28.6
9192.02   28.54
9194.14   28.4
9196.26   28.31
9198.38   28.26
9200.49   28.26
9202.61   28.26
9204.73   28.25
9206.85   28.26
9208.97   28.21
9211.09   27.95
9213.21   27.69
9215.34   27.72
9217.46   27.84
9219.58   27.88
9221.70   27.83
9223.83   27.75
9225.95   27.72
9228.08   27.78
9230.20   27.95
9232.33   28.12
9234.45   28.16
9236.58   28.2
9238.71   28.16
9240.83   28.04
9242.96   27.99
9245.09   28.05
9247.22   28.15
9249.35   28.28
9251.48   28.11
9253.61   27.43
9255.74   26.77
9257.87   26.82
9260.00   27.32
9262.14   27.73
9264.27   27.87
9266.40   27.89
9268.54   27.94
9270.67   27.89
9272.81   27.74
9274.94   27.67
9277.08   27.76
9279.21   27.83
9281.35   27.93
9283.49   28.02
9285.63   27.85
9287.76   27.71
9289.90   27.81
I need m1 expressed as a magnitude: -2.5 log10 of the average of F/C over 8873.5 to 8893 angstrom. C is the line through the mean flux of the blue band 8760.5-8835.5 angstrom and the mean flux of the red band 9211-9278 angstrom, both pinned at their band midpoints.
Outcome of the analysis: -0.02 mag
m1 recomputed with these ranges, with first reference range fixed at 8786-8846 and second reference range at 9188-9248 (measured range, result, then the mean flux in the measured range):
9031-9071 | -0.020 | 29.3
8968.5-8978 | -0.015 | 29.4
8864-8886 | -0.012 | 29.7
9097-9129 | -0.008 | 28.7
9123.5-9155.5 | -0.012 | 28.7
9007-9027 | 0.010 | 28.6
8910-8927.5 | -0.016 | 29.7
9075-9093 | -0.008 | 28.8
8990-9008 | -0.010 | 29.2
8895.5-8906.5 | -0.023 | 29.9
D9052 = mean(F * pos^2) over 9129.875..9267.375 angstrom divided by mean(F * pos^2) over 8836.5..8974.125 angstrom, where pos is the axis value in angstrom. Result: 1.0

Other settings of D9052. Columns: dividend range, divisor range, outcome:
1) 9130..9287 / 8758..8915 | 1.03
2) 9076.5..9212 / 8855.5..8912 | 1.02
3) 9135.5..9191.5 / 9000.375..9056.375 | 1.02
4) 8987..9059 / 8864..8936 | 1.01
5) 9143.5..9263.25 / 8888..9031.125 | 1.01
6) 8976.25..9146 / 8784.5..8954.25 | 1.02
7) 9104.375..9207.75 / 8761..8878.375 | 1.03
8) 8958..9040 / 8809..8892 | 1.01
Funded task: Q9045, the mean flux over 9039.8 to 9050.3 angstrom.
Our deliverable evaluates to 29.3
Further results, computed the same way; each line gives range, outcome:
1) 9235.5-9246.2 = 28.1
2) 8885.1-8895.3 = 30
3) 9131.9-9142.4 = 28.9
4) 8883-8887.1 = 30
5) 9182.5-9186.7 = 28.6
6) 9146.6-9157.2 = 28.6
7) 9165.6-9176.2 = 28.5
